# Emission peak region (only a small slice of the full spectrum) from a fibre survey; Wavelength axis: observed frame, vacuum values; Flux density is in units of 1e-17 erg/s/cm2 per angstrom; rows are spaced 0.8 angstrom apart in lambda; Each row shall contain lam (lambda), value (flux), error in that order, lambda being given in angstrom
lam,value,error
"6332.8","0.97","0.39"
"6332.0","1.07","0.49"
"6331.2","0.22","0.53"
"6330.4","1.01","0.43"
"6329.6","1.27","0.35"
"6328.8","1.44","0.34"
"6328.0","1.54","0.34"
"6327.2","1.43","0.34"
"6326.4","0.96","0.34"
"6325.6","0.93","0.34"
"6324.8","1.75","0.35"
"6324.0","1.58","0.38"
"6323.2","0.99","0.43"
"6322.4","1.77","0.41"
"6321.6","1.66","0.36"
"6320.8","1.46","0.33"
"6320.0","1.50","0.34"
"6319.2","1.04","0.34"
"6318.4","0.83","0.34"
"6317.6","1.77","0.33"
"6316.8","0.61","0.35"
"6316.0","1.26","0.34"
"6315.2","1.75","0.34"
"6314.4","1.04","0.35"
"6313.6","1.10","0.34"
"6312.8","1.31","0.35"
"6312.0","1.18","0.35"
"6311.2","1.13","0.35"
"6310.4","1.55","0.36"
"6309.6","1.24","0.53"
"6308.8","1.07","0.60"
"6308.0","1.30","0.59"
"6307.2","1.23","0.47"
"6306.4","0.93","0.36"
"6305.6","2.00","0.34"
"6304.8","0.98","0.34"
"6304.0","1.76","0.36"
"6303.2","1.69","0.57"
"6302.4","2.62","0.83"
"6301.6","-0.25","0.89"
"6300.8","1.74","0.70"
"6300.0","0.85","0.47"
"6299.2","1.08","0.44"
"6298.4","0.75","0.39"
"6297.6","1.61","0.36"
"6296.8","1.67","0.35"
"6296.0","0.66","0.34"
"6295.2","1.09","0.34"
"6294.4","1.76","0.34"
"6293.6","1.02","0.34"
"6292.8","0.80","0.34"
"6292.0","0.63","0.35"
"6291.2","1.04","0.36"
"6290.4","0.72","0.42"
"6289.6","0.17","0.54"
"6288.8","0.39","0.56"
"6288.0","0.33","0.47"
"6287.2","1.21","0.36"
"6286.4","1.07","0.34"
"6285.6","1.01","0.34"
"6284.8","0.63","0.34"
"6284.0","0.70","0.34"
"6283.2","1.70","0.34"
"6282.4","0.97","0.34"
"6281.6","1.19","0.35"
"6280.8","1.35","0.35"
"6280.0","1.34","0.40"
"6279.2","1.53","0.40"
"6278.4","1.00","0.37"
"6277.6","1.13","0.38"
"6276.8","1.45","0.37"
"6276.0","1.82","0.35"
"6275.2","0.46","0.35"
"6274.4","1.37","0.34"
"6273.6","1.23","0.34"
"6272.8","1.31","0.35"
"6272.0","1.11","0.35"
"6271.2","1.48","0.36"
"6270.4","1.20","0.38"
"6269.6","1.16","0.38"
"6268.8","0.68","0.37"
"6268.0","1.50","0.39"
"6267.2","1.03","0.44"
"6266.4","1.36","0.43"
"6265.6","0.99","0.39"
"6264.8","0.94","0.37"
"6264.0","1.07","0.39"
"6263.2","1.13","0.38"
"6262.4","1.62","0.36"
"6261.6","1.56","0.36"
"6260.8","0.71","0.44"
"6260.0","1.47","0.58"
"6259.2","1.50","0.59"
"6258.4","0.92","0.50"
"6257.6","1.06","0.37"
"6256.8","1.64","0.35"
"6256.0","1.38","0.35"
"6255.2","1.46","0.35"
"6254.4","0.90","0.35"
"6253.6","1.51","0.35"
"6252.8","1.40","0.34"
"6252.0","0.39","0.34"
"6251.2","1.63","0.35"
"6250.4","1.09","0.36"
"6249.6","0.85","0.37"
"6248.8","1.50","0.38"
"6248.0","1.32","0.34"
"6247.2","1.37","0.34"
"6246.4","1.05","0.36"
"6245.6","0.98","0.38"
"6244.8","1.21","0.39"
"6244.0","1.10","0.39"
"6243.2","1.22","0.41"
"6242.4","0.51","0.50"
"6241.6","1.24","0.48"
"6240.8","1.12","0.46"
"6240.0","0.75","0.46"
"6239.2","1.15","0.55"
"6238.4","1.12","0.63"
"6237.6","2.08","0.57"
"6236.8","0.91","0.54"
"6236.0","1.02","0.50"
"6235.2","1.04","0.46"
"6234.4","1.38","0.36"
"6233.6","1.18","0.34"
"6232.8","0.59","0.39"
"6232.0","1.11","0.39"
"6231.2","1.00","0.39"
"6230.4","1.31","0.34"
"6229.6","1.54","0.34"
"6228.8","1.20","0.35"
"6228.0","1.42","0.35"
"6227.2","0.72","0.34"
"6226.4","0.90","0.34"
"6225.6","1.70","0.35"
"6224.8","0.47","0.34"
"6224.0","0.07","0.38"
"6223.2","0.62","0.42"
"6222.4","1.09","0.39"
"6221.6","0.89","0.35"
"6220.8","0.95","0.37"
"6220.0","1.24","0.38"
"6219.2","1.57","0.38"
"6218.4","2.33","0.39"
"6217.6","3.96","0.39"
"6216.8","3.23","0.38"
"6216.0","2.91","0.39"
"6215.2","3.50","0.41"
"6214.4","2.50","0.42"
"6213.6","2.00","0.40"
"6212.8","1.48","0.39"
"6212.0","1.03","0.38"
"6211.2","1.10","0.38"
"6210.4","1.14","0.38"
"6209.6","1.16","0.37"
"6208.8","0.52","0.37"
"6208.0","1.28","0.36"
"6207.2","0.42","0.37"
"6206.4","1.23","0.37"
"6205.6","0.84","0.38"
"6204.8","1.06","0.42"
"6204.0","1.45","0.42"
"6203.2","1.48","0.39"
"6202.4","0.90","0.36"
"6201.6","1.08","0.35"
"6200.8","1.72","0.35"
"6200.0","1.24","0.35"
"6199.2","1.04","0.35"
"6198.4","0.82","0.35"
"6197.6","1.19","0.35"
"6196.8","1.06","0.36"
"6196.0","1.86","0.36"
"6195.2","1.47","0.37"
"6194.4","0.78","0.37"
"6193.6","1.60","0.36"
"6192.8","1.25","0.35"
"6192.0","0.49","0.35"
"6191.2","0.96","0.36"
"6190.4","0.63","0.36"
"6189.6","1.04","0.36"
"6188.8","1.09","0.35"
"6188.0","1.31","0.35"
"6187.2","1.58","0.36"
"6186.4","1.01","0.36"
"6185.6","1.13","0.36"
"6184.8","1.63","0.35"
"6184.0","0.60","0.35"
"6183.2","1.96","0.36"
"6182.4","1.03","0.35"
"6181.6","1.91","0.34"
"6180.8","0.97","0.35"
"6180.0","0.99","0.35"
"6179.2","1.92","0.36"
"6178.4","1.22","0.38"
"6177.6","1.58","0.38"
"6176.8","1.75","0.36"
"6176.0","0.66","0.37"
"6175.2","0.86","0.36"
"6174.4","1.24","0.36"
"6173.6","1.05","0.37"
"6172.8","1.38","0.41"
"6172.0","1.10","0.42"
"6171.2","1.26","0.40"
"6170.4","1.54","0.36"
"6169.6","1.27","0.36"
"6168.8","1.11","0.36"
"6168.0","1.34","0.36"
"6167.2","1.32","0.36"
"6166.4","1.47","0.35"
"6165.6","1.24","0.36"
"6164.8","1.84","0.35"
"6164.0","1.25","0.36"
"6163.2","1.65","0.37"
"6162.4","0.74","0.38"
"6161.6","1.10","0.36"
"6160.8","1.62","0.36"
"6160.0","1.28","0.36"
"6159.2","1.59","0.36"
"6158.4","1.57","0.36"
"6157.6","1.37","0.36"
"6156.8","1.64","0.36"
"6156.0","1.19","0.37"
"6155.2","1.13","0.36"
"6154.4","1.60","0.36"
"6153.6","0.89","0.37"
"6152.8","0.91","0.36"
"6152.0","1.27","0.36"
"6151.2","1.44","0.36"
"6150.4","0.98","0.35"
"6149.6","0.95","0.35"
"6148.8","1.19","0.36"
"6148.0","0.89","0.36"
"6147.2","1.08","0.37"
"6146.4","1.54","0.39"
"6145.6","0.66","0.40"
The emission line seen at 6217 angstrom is H-beta 4861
